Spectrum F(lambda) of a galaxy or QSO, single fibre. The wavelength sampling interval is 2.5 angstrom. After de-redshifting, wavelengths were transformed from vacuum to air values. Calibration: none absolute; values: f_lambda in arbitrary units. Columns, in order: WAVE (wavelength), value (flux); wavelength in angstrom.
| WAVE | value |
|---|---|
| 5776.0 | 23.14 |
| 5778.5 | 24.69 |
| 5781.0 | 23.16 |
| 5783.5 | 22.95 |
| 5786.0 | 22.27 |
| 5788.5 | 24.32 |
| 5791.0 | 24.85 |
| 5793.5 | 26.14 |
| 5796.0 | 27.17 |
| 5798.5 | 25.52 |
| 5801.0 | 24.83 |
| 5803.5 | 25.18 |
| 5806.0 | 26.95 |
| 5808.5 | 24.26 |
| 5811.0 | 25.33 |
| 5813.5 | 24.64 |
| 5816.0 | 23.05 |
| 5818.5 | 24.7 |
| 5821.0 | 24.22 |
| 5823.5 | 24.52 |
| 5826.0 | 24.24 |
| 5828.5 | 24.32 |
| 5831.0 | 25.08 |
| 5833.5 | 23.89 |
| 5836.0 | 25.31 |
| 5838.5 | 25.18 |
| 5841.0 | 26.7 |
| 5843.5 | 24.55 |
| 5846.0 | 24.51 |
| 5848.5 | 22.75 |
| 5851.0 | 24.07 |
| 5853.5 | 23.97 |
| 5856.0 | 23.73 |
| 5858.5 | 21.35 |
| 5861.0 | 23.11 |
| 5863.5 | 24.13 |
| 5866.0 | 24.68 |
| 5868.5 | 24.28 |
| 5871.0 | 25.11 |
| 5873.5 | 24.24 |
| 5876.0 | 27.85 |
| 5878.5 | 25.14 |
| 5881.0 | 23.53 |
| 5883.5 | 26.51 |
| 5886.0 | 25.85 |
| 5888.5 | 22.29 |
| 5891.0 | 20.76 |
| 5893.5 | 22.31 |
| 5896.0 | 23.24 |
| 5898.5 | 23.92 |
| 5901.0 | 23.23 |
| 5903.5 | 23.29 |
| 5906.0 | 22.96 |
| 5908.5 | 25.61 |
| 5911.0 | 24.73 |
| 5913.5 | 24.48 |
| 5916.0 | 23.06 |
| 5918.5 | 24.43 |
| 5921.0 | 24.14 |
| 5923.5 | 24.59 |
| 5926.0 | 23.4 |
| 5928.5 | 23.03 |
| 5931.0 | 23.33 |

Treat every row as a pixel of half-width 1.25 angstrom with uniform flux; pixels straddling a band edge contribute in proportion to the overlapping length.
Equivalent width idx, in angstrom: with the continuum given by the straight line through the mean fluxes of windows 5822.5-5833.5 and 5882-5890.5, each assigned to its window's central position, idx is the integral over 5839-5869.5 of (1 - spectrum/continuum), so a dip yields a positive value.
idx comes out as 0.6 angstrom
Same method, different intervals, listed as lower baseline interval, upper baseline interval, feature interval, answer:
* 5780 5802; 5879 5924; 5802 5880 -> -1.0 angstrom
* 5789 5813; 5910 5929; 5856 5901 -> 1.0 angstrom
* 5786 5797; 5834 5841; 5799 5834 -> 0.8 angstrom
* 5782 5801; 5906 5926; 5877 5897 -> 0.5 angstrom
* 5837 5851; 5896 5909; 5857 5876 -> 0.1 angstrom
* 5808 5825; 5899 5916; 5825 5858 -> -0.2 angstrom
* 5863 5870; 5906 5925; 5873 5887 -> -0.7 angstrom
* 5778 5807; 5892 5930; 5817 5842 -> -0.3 angstrom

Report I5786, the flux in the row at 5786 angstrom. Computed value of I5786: 22.27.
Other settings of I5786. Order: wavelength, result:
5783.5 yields 22.95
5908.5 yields 25.61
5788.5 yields 24.32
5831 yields 25.08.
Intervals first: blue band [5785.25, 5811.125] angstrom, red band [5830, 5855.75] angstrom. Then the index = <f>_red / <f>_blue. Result 0.97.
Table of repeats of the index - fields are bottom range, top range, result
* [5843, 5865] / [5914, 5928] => 1.01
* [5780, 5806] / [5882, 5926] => 0.96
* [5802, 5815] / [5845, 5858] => 0.94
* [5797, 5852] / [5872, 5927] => 0.97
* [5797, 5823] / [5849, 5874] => 0.96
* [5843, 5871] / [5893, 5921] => 1.00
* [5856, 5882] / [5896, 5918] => 0.98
